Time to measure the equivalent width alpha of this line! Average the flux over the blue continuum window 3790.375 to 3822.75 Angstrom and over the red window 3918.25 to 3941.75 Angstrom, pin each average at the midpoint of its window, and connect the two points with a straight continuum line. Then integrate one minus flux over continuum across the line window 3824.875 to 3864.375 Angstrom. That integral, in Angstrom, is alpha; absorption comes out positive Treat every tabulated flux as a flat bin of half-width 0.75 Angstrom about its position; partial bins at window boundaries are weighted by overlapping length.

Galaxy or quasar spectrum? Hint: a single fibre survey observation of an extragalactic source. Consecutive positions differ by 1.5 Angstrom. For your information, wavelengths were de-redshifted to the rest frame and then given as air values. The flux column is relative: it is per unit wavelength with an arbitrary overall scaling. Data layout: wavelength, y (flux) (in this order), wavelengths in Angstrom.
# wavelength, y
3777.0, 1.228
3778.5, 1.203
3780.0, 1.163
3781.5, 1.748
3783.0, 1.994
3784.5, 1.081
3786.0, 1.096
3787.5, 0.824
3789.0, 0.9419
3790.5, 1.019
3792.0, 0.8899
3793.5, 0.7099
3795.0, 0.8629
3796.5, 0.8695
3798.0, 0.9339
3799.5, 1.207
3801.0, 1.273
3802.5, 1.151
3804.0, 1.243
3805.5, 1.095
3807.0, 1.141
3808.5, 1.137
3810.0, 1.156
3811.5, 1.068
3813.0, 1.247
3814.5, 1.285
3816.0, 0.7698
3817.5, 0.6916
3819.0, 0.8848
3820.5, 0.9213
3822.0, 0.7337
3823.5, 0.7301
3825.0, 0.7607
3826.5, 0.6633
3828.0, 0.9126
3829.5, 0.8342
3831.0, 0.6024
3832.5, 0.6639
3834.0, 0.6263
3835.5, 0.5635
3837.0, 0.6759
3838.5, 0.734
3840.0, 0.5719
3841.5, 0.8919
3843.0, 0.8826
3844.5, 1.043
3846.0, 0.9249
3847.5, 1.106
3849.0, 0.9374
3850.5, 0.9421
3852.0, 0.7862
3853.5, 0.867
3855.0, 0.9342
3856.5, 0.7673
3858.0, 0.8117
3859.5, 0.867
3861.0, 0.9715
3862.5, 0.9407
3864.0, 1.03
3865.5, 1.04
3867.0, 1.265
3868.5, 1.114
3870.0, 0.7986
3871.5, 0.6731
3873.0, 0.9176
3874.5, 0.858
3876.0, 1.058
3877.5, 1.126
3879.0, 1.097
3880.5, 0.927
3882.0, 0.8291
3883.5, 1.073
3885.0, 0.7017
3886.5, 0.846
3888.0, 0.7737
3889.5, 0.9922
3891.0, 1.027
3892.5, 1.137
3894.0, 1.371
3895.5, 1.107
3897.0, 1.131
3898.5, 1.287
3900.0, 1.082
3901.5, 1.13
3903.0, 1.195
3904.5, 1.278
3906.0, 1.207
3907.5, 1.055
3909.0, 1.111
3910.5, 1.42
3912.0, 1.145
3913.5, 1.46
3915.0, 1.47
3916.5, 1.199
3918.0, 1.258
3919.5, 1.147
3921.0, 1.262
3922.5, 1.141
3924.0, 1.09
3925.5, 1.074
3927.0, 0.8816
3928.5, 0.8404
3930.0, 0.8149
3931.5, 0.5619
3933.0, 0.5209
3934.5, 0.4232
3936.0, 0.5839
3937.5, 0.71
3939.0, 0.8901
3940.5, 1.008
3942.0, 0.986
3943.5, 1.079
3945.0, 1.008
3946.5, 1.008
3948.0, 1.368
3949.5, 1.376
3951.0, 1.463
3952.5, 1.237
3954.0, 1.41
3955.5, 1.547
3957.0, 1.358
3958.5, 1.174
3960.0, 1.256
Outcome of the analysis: 5.8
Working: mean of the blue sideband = 1.01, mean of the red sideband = 0.874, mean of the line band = 0.825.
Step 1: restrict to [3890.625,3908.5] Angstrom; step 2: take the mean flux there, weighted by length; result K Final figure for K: 1.17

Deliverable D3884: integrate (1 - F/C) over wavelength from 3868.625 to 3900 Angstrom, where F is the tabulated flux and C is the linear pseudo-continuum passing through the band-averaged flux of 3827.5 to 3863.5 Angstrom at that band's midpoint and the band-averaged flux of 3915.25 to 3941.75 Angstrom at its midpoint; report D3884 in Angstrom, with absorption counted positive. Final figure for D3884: -4.3 Angstrom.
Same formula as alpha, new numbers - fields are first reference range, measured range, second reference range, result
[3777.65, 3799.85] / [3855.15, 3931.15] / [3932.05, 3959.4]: 1.6 Angstrom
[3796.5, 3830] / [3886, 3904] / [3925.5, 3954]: -2.5 Angstrom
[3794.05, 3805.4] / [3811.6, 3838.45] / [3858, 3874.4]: 5.9 Angstrom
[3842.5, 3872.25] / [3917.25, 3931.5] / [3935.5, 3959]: 0.8 Angstrom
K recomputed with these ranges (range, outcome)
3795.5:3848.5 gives 0.914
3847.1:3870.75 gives 0.946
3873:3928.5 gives 1.1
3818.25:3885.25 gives 0.869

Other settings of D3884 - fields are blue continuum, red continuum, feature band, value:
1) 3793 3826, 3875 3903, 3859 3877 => 1.1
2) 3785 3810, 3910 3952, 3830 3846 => 4.6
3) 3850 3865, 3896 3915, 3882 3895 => 1.4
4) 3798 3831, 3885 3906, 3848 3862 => 2.1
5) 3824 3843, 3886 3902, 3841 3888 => -2.0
